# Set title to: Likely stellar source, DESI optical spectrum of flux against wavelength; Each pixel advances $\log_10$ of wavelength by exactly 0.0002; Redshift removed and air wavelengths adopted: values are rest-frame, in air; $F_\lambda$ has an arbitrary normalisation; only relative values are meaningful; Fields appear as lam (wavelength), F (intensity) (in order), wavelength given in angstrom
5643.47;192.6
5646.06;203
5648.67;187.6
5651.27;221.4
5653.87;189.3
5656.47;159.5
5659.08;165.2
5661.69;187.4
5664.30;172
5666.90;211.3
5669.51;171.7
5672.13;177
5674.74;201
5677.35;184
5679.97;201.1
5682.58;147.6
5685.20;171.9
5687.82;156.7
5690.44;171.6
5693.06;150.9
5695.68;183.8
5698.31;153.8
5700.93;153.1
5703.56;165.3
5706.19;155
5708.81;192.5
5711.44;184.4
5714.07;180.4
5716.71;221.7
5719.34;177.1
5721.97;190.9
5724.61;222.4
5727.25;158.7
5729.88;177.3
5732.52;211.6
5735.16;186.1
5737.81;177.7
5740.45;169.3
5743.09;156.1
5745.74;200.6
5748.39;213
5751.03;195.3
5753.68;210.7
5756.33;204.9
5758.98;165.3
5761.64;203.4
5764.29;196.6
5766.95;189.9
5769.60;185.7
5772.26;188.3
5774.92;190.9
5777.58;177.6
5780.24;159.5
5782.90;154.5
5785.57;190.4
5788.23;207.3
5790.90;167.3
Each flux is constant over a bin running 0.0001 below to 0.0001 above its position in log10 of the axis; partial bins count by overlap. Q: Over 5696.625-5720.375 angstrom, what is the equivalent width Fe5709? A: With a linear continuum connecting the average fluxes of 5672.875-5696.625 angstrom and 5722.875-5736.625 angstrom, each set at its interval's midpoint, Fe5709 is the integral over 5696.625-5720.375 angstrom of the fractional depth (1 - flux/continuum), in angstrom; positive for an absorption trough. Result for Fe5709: 0.9 angstrom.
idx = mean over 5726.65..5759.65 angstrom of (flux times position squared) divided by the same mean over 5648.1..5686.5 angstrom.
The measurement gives 1.1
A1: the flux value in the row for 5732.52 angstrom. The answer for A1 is 211.6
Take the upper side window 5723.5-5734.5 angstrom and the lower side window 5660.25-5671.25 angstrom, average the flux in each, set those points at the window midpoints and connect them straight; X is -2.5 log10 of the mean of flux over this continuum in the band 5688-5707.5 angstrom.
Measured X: 0.166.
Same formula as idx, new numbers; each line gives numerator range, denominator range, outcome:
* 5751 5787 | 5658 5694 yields 1.09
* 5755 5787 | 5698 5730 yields 1.04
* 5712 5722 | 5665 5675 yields 1.04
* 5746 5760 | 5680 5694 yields 1.24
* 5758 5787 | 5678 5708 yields 1.13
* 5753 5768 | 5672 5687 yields 1.11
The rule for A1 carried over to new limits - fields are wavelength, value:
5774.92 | 190.9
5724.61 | 222.4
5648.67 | 187.6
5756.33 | 204.9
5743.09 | 156.1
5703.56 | 165.3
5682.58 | 147.6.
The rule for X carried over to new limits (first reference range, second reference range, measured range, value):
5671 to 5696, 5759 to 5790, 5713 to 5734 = -0.08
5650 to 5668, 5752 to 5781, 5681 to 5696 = 0.15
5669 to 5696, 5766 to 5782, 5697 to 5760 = -0.04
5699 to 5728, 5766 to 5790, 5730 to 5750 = -0.03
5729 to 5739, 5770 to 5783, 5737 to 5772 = -0.04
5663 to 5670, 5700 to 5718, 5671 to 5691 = 0.05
